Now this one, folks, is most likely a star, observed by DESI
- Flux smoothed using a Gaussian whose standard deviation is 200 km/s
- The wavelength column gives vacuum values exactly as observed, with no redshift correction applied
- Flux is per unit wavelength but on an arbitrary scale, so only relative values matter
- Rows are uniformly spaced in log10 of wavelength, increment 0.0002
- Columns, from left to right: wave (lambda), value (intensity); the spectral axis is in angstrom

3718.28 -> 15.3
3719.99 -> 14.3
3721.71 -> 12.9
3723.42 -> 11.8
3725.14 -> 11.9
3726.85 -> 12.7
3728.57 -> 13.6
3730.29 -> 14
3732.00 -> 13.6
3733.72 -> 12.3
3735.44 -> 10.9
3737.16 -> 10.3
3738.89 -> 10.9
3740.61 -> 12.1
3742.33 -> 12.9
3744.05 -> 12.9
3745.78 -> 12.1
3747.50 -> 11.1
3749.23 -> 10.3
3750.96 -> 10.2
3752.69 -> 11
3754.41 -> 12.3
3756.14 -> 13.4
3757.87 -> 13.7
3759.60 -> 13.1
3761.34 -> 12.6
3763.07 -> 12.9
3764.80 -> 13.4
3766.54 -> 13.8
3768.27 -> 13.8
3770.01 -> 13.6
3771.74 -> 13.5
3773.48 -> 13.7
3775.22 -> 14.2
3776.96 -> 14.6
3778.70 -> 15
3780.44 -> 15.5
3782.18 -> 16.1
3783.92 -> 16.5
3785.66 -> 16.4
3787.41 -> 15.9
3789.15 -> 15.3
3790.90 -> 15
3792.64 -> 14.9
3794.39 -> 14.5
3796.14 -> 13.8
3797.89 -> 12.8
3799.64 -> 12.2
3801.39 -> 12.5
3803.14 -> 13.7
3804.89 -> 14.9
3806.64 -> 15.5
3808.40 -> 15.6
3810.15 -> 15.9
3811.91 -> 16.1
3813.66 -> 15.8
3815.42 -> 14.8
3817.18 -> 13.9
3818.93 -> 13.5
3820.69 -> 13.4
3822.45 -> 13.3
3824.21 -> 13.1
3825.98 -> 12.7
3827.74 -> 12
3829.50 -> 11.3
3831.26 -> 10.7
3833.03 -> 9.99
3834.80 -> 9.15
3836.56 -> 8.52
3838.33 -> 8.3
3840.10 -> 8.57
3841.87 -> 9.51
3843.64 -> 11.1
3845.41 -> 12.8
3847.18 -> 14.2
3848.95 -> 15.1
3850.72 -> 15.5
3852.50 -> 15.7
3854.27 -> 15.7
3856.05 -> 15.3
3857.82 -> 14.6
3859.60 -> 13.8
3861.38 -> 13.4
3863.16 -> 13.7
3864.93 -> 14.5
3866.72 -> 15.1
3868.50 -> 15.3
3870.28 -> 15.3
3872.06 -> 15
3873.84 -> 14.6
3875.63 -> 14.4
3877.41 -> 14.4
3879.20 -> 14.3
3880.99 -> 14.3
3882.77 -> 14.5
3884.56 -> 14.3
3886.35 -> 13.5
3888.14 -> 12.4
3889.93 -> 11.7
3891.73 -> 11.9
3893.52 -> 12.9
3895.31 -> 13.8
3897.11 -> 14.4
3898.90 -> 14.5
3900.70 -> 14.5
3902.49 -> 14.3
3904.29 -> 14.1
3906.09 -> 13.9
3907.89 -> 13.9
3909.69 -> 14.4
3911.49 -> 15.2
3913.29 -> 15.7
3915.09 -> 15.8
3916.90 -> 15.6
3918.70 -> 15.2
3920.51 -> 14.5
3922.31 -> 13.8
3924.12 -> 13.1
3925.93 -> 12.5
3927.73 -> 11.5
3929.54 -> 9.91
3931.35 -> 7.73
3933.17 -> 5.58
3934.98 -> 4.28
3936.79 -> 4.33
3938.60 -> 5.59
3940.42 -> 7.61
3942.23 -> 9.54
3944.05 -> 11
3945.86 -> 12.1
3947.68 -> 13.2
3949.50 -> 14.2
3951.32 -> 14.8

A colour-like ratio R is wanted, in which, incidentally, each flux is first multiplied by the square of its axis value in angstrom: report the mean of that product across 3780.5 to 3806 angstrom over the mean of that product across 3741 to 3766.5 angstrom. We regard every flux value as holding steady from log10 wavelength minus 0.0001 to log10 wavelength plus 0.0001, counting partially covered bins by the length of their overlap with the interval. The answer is 1.21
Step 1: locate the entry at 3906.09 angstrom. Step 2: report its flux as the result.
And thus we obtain 13.9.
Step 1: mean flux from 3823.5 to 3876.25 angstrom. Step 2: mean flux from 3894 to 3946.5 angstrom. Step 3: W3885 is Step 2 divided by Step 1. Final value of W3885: 0.93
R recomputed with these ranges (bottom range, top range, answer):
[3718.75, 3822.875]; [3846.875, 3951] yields 1.03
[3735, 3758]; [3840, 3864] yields 1.24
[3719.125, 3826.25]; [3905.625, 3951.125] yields 0.93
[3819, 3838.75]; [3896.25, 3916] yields 1.35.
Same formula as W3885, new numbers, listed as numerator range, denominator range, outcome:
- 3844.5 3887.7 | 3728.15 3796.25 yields 1.08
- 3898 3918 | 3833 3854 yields 1.26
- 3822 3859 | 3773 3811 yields 0.83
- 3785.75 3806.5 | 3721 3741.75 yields 1.16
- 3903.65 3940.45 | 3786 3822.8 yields 0.81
